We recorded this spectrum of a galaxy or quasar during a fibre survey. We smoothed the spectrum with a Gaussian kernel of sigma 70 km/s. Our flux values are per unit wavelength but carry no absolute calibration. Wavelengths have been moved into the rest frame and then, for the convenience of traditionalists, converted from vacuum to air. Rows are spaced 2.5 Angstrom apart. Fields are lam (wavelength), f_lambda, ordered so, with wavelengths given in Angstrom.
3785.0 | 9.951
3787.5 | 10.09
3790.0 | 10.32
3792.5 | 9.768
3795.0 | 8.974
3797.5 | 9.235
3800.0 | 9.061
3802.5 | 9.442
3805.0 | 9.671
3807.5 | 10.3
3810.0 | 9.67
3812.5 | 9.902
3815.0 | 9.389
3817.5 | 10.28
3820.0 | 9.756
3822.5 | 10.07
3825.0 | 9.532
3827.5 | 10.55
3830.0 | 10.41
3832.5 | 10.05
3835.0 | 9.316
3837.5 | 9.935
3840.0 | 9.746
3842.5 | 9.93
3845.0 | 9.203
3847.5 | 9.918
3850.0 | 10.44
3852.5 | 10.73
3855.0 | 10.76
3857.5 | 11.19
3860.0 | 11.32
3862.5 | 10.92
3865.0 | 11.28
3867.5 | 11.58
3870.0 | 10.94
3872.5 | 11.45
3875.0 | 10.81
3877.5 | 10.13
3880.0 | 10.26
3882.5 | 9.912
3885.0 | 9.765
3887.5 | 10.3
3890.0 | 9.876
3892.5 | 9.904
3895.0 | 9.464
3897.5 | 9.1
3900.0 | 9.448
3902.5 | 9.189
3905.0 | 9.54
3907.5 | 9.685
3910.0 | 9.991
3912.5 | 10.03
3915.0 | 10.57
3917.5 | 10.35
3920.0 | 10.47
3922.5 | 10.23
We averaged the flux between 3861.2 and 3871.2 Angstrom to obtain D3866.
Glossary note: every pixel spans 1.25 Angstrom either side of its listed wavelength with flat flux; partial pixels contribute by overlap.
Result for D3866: 11.2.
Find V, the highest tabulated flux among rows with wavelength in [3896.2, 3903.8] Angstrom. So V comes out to 9.448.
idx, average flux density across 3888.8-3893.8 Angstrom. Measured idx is 9.89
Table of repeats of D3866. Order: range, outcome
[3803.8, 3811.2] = 9.88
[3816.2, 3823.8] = 10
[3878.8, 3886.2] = 9.98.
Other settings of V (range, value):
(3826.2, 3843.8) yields 10.55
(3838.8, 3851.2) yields 10.44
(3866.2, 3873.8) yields 11.58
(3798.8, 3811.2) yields 10.3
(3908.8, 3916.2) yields 10.57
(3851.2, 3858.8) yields 11.19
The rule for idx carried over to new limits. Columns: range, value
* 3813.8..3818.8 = 9.84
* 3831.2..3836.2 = 9.69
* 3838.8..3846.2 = 9.63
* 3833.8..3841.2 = 9.67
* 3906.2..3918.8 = 10.1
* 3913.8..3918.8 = 10.5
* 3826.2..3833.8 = 10.3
